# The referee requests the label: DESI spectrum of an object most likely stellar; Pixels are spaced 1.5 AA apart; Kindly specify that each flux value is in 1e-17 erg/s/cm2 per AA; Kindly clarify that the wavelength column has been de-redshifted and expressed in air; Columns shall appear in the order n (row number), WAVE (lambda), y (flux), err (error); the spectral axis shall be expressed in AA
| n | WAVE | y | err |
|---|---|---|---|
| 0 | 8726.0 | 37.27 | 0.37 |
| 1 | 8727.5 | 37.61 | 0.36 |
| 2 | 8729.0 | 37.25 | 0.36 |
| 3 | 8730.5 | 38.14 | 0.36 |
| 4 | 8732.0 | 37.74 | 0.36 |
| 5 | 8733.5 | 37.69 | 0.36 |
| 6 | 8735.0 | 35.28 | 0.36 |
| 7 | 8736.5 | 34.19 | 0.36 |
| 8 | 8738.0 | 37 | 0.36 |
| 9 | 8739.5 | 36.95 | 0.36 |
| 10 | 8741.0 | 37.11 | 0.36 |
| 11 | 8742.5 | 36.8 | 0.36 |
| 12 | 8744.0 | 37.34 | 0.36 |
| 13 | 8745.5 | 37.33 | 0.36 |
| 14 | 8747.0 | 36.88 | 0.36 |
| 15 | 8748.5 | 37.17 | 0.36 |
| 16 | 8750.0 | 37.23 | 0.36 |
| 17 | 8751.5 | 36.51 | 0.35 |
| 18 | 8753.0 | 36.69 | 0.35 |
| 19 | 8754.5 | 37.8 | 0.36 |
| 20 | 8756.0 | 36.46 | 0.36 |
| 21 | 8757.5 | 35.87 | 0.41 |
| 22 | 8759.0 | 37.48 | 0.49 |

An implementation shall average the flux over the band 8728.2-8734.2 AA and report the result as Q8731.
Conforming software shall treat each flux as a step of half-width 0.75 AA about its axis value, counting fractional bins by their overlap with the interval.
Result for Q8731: 37.7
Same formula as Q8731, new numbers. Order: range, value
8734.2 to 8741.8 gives 36.1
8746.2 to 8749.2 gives 37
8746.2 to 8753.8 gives 36.9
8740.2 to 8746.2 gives 37.1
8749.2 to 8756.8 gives 36.9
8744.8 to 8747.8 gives 37.1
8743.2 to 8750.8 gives 37.2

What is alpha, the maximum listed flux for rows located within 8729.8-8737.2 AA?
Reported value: 38.14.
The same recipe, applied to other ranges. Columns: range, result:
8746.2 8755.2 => 37.8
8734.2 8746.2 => 37.34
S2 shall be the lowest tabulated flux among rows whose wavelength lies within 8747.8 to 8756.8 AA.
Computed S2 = 36.46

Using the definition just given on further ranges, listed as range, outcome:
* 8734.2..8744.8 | 34.19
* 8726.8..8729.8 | 37.25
